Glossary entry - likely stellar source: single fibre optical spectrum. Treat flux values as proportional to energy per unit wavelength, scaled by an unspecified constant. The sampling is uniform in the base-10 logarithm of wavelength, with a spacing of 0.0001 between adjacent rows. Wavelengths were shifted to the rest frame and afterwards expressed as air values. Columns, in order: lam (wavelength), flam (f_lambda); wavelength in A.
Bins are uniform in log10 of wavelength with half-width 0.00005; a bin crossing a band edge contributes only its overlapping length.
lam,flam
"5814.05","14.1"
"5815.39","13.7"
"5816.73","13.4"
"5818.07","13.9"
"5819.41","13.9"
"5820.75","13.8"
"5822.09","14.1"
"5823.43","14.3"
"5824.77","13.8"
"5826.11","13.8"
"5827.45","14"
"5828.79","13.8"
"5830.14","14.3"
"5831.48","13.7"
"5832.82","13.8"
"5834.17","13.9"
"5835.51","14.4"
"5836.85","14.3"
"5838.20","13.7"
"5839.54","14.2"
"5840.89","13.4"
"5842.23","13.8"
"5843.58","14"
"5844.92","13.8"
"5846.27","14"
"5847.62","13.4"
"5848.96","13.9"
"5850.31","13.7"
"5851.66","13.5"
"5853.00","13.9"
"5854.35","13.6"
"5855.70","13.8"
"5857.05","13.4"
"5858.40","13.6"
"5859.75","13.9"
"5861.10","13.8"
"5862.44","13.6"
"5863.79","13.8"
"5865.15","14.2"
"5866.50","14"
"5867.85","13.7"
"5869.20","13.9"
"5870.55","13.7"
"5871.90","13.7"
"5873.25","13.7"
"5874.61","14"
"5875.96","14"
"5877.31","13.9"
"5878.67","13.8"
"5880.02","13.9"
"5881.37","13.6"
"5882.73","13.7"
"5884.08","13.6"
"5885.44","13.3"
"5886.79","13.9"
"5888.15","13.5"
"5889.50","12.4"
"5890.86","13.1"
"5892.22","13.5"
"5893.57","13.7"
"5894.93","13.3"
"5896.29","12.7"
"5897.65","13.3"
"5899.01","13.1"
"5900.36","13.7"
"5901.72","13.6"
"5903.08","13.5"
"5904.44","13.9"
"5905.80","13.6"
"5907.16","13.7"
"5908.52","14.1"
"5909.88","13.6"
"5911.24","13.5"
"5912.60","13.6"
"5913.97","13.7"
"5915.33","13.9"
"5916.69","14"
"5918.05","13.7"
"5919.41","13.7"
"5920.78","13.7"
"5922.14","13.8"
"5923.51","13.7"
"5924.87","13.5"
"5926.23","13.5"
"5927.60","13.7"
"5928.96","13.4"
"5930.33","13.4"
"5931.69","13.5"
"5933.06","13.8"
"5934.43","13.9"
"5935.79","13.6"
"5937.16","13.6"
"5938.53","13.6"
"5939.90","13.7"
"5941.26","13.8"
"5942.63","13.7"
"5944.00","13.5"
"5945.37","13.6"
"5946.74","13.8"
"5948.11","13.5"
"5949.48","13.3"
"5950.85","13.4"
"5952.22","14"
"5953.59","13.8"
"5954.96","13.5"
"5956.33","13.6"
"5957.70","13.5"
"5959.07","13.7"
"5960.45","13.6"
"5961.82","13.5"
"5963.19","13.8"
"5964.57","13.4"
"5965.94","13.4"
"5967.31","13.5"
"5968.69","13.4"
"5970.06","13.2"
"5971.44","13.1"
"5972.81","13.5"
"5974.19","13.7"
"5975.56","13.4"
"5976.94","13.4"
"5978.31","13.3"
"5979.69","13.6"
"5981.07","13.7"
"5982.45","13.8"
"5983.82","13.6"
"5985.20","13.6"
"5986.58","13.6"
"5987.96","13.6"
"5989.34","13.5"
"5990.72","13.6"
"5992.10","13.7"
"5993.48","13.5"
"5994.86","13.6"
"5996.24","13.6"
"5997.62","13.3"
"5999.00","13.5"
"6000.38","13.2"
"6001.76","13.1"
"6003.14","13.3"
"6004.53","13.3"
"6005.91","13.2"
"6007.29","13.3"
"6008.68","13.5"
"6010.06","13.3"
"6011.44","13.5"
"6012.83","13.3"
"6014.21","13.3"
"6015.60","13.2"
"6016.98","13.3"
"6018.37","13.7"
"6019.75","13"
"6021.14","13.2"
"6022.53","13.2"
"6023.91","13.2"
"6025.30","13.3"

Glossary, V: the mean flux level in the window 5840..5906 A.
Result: 13.6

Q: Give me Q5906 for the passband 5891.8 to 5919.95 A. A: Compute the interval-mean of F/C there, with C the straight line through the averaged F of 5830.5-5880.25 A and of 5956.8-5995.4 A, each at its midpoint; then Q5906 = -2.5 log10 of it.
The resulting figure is 0.01 mag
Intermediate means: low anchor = 13.8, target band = 13.6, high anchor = 13.5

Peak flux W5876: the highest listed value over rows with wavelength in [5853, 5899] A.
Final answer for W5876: 14.2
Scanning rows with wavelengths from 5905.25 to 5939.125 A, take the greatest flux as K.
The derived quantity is 14.1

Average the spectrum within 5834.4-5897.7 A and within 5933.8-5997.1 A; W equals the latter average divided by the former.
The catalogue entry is 0.99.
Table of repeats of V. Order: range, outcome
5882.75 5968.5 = 13.6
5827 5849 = 13.9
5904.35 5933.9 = 13.7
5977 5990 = 13.6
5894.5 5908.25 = 13.5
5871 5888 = 13.7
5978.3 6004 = 13.5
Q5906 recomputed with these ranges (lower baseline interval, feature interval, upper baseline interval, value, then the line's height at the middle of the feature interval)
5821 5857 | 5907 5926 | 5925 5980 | -0.006 mag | 13.7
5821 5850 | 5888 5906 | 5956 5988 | 0.032 mag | 13.7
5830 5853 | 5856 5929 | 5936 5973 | 0.007 mag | 13.7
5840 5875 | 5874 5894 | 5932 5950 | 0.010 mag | 13.7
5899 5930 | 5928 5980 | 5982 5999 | 0.006 mag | 13.6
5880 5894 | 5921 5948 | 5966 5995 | -0.012 mag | 13.5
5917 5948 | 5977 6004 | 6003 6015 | -0.008 mag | 13.4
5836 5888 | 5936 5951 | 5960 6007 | -0.001 mag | 13.6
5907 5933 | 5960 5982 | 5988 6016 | 0.002 mag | 13.5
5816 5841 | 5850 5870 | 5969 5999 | 0.007 mag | 13.8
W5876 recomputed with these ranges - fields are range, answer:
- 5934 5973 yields 14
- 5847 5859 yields 13.9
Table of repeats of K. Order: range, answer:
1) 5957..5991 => 13.8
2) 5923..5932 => 13.7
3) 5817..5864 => 14.4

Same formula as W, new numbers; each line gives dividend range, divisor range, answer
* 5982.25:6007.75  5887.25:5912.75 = 1.00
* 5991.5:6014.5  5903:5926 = 0.98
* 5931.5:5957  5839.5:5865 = 0.99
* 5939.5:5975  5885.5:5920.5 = 1.00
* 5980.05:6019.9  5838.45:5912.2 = 0.98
